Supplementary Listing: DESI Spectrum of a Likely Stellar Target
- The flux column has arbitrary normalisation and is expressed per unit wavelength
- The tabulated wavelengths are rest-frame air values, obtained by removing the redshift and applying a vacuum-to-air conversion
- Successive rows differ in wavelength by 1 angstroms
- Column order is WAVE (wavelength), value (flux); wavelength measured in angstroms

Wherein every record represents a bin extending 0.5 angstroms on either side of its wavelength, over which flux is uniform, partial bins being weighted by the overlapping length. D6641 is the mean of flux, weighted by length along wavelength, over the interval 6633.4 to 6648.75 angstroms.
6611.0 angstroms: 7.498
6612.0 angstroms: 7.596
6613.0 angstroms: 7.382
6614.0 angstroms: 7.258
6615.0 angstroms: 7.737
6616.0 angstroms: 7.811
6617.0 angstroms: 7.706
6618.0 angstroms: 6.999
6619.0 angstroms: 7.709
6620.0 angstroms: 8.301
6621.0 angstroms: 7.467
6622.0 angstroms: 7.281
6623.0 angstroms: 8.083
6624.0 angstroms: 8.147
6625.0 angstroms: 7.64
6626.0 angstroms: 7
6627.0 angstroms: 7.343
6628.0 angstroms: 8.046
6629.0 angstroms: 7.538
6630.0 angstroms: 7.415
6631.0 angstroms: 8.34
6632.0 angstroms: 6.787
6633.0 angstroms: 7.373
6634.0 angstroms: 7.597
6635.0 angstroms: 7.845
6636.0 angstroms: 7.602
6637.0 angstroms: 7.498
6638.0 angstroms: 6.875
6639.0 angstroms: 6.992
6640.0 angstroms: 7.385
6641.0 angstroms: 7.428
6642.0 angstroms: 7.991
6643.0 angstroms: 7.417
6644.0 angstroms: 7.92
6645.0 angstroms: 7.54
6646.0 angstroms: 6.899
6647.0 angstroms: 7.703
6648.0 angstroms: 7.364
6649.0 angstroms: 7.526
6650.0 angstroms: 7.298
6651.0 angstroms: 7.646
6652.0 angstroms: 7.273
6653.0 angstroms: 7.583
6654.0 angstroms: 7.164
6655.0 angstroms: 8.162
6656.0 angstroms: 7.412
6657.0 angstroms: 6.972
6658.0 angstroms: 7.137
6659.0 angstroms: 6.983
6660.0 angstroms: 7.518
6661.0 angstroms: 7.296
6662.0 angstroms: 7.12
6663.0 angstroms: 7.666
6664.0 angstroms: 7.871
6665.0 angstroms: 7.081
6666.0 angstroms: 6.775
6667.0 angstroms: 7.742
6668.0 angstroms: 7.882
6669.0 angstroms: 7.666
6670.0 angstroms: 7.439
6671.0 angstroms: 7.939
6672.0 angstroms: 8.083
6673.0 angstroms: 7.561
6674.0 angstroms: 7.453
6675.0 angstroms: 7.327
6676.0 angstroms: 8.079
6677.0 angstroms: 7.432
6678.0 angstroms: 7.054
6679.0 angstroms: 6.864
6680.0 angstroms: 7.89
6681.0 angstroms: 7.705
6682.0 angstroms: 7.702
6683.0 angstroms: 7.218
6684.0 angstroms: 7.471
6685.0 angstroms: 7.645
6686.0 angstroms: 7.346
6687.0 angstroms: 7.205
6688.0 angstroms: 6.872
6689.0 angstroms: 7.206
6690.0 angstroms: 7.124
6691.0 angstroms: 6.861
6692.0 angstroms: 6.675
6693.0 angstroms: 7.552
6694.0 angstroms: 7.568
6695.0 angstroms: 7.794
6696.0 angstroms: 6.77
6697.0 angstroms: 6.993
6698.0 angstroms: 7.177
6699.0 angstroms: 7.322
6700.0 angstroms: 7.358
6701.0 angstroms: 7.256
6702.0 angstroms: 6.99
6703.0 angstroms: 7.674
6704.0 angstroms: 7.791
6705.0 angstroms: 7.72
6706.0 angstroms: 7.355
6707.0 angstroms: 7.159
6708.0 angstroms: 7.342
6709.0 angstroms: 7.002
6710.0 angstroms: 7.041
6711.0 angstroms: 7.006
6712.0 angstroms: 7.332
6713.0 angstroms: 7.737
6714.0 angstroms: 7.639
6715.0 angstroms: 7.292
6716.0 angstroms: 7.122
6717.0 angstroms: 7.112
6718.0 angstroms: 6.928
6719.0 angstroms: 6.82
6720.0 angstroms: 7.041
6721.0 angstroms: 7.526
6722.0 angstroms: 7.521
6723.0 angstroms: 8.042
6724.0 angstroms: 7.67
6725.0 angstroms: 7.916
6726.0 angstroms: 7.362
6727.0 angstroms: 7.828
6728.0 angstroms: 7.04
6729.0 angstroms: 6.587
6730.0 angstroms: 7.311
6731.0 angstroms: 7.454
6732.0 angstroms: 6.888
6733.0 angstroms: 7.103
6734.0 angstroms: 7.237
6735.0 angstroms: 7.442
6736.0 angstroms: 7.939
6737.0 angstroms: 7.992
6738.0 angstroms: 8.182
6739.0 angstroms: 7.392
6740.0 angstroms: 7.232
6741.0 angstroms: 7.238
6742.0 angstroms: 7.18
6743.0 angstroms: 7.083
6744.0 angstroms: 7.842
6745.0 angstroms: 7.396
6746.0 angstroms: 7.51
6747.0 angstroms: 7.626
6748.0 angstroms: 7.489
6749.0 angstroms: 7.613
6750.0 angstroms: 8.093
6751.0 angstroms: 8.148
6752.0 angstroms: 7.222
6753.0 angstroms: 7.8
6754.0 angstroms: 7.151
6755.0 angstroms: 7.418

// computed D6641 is 7.47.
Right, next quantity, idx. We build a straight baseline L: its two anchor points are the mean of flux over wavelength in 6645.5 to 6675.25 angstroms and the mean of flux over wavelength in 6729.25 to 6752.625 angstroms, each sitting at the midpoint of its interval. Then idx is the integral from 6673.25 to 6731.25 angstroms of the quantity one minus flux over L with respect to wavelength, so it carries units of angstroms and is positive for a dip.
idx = 1.1 angstroms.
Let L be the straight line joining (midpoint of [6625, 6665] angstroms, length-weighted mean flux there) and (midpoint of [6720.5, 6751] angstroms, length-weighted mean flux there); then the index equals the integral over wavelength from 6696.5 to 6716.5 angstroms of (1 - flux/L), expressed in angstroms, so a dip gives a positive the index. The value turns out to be 0.5 angstroms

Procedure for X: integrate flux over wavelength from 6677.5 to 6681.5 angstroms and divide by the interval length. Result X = 7.38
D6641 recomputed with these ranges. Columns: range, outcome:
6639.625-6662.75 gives 7.43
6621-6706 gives 7.44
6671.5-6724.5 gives 7.35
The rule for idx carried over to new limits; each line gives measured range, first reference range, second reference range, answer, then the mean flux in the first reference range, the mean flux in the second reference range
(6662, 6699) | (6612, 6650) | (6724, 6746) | 0.4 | 7.54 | 7.42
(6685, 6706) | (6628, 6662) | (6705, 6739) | 0.3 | 7.44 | 7.37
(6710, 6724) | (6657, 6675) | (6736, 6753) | 0.4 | 7.46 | 7.59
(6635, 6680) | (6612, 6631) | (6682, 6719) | 0.0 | 7.62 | 7.27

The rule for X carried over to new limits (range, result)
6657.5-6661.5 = 7.23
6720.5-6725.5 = 7.73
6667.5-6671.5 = 7.73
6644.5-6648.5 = 7.38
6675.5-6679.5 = 7.36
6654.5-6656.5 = 7.79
